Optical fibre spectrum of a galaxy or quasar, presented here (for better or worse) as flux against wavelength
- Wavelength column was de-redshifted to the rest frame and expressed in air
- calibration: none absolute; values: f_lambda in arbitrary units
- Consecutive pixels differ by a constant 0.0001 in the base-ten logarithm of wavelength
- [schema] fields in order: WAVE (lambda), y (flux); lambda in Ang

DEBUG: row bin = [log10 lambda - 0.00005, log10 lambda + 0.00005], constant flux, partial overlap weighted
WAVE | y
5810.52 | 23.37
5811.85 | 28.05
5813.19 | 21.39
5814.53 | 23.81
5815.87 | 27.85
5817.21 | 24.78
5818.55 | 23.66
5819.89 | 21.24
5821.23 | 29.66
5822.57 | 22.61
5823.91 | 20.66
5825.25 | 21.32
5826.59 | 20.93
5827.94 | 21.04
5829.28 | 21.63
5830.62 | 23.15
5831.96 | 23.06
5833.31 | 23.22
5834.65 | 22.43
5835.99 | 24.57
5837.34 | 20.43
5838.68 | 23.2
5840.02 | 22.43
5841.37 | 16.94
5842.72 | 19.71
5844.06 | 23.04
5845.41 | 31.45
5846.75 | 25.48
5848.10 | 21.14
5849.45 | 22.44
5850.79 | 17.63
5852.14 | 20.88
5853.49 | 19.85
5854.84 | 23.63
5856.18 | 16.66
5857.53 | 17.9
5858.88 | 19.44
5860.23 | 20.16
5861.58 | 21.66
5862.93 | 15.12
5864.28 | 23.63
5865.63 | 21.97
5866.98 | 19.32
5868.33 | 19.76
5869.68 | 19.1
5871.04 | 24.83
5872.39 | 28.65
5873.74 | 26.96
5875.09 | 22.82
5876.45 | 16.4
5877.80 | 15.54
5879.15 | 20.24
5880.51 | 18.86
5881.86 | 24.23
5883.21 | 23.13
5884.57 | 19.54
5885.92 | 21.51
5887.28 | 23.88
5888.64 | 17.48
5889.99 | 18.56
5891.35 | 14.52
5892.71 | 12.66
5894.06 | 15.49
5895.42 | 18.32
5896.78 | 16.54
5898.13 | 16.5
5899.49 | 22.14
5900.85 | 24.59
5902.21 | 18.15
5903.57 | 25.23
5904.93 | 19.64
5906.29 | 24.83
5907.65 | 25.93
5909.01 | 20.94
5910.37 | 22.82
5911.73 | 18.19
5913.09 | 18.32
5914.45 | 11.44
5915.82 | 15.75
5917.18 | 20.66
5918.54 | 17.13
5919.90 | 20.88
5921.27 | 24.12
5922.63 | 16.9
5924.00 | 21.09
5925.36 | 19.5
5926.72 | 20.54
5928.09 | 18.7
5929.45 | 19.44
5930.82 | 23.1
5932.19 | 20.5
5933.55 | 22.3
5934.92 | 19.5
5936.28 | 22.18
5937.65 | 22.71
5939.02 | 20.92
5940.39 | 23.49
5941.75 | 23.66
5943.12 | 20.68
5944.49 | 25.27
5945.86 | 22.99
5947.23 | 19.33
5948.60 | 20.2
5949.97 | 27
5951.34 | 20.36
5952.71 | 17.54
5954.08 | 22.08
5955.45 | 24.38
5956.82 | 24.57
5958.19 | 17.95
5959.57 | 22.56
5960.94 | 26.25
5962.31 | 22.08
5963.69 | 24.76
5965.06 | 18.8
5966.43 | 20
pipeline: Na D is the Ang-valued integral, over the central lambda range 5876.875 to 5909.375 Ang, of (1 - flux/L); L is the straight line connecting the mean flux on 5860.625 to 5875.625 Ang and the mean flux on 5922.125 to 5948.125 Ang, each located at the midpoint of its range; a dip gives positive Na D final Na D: 2.8 Ang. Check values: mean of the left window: 22.1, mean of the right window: 21.2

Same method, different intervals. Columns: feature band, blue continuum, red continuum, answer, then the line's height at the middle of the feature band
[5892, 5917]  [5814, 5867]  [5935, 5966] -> 3.2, 22.1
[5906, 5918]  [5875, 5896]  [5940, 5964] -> 0.3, 20.3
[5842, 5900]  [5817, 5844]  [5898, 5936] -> 2.7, 21.4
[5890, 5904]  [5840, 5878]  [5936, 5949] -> 2.2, 21.7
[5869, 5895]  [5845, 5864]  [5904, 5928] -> 0.3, 20.5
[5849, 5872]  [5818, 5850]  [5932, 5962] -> 2.3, 22.6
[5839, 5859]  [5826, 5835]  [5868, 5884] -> 0.6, 22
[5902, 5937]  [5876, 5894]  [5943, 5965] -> 0.4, 20.6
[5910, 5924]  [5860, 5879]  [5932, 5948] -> 2.0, 21.7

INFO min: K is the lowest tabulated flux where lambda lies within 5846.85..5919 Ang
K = 11.44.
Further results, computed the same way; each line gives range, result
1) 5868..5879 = 15.54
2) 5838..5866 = 15.12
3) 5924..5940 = 18.7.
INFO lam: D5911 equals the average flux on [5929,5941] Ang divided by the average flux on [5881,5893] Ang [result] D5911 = 1.10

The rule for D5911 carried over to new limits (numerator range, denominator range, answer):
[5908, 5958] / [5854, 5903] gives 1.04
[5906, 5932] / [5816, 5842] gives 0.88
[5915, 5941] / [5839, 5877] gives 0.95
